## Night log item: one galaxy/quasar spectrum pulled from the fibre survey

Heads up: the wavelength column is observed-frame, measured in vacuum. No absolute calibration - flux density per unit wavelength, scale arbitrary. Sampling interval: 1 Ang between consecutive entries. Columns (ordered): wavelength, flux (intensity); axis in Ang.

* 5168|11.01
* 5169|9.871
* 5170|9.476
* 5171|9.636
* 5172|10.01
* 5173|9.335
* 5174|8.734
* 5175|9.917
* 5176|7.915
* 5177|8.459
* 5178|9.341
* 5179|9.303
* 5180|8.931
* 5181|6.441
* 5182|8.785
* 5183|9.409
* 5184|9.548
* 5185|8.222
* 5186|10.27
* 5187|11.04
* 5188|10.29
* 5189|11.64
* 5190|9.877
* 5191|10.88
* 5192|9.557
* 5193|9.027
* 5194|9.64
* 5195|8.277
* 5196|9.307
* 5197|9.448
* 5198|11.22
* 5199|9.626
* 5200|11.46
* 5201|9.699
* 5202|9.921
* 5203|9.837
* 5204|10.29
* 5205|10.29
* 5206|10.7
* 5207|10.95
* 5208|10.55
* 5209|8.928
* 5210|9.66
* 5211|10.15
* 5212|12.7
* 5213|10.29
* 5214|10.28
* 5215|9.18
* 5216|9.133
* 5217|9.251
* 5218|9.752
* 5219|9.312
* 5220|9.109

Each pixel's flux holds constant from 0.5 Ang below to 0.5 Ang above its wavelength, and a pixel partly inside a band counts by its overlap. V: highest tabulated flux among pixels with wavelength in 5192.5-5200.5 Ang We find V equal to 11.46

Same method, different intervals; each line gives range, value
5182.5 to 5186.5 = 10.27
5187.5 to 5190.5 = 11.64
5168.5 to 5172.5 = 10.01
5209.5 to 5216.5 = 12.7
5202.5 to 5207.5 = 10.95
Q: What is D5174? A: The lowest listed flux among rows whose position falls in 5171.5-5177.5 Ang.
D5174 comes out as 7.915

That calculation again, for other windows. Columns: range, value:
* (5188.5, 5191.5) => 9.877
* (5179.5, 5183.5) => 6.441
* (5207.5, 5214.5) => 8.928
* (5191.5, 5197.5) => 8.277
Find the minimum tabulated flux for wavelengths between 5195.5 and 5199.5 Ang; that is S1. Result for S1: 9.307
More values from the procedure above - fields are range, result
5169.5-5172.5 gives 9.476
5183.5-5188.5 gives 8.222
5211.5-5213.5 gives 10.29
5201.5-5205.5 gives 9.837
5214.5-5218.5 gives 9.133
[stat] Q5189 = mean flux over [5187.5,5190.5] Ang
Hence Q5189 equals 10.6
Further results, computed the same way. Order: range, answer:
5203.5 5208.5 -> 10.6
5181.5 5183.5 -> 9.1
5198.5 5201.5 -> 10.3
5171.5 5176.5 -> 9.18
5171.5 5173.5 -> 9.67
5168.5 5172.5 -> 9.75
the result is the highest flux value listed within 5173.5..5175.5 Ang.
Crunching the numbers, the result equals 9.917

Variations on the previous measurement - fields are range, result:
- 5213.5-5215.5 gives 10.28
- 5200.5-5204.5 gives 10.29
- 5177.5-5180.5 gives 9.341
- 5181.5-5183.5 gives 9.409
